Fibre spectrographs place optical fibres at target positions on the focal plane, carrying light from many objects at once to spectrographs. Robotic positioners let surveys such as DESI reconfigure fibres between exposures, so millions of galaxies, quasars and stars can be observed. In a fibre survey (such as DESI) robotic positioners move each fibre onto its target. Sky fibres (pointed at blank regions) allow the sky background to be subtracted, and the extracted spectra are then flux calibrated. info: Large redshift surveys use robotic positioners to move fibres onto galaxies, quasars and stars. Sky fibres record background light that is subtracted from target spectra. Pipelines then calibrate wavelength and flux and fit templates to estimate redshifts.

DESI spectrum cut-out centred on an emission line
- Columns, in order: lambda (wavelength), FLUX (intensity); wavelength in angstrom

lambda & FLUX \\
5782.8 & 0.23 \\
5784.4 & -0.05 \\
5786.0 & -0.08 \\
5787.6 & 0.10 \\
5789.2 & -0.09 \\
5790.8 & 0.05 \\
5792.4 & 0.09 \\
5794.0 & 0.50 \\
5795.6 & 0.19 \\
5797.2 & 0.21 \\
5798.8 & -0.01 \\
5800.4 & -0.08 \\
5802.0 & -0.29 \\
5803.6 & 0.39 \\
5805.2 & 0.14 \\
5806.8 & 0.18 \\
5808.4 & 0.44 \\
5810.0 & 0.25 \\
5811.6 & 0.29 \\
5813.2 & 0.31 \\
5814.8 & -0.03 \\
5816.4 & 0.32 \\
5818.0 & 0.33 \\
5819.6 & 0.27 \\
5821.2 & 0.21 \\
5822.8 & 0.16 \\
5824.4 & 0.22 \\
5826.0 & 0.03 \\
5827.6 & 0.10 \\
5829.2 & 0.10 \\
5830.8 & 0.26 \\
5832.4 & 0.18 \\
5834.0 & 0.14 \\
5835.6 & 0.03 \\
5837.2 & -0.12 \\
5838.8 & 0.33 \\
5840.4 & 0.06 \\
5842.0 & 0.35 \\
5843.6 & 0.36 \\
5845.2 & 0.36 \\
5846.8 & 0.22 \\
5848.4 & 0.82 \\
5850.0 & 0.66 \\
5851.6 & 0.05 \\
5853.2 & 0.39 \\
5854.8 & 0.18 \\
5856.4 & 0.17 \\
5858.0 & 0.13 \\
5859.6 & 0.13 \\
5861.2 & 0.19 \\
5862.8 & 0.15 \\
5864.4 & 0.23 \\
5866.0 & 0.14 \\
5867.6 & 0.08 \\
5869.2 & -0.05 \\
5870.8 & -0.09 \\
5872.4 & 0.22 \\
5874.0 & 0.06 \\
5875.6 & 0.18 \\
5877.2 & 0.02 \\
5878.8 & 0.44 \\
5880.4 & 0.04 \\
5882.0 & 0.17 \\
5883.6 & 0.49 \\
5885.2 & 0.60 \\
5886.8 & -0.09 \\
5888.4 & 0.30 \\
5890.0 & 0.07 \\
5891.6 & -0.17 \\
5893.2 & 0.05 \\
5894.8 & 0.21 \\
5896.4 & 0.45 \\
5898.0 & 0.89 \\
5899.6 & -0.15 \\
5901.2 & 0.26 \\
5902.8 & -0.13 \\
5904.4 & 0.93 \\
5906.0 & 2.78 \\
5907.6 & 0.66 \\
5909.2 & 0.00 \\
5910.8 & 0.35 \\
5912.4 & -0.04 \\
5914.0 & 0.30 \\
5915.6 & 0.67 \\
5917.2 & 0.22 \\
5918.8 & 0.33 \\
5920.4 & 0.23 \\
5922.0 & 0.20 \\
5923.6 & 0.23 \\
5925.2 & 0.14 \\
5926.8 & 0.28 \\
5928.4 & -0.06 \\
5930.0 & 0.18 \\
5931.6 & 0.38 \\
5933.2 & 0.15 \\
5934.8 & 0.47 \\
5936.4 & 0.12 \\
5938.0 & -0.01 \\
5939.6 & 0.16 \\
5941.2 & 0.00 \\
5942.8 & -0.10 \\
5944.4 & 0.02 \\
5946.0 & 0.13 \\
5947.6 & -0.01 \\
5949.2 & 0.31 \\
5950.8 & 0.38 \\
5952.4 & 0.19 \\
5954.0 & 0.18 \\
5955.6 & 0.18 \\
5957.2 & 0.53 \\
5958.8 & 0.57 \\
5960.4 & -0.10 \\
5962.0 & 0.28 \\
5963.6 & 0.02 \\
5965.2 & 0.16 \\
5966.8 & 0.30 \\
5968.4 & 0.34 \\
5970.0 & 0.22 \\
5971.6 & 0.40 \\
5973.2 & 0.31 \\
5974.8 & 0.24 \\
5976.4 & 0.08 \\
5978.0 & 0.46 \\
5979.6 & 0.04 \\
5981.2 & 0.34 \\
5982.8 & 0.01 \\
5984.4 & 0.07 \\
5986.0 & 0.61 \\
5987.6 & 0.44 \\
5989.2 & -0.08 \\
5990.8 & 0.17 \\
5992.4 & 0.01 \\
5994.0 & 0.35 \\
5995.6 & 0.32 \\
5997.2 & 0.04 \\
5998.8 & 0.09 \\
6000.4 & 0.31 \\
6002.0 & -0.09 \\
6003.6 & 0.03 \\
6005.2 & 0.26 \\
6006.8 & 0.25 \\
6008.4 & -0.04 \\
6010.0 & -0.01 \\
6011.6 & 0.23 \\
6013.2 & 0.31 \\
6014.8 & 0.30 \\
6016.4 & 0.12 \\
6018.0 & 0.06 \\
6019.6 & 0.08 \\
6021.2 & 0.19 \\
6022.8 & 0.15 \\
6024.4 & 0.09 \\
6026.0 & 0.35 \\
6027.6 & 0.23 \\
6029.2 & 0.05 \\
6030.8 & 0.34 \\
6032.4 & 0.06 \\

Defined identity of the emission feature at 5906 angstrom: [O III] 5007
